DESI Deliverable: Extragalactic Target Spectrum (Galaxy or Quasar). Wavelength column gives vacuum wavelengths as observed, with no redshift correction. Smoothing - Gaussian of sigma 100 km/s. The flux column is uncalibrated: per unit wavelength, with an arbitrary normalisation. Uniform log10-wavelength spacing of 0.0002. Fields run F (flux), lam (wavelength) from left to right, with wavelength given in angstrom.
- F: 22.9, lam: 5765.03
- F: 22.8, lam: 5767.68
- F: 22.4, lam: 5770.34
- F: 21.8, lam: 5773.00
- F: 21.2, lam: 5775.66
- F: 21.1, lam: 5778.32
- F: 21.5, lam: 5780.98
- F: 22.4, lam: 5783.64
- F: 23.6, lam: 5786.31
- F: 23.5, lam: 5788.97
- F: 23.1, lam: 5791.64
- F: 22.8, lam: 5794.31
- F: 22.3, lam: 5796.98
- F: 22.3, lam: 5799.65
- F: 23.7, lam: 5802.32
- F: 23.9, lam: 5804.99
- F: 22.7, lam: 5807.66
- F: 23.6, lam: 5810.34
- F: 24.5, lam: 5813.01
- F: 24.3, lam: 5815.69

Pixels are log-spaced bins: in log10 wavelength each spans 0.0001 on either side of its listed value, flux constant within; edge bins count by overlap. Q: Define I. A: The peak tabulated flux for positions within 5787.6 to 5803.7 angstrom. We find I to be 23.7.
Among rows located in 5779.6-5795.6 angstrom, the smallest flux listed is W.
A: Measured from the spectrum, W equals 21.5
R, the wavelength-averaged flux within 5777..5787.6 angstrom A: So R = 22.1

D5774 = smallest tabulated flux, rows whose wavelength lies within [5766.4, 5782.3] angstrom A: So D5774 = 21.1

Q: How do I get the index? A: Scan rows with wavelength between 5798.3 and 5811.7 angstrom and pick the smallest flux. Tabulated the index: 22.3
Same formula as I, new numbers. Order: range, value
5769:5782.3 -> 22.4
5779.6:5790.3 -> 23.6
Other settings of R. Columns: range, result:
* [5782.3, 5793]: 23.1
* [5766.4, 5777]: 22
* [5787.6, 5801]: 22.8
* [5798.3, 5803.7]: 23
